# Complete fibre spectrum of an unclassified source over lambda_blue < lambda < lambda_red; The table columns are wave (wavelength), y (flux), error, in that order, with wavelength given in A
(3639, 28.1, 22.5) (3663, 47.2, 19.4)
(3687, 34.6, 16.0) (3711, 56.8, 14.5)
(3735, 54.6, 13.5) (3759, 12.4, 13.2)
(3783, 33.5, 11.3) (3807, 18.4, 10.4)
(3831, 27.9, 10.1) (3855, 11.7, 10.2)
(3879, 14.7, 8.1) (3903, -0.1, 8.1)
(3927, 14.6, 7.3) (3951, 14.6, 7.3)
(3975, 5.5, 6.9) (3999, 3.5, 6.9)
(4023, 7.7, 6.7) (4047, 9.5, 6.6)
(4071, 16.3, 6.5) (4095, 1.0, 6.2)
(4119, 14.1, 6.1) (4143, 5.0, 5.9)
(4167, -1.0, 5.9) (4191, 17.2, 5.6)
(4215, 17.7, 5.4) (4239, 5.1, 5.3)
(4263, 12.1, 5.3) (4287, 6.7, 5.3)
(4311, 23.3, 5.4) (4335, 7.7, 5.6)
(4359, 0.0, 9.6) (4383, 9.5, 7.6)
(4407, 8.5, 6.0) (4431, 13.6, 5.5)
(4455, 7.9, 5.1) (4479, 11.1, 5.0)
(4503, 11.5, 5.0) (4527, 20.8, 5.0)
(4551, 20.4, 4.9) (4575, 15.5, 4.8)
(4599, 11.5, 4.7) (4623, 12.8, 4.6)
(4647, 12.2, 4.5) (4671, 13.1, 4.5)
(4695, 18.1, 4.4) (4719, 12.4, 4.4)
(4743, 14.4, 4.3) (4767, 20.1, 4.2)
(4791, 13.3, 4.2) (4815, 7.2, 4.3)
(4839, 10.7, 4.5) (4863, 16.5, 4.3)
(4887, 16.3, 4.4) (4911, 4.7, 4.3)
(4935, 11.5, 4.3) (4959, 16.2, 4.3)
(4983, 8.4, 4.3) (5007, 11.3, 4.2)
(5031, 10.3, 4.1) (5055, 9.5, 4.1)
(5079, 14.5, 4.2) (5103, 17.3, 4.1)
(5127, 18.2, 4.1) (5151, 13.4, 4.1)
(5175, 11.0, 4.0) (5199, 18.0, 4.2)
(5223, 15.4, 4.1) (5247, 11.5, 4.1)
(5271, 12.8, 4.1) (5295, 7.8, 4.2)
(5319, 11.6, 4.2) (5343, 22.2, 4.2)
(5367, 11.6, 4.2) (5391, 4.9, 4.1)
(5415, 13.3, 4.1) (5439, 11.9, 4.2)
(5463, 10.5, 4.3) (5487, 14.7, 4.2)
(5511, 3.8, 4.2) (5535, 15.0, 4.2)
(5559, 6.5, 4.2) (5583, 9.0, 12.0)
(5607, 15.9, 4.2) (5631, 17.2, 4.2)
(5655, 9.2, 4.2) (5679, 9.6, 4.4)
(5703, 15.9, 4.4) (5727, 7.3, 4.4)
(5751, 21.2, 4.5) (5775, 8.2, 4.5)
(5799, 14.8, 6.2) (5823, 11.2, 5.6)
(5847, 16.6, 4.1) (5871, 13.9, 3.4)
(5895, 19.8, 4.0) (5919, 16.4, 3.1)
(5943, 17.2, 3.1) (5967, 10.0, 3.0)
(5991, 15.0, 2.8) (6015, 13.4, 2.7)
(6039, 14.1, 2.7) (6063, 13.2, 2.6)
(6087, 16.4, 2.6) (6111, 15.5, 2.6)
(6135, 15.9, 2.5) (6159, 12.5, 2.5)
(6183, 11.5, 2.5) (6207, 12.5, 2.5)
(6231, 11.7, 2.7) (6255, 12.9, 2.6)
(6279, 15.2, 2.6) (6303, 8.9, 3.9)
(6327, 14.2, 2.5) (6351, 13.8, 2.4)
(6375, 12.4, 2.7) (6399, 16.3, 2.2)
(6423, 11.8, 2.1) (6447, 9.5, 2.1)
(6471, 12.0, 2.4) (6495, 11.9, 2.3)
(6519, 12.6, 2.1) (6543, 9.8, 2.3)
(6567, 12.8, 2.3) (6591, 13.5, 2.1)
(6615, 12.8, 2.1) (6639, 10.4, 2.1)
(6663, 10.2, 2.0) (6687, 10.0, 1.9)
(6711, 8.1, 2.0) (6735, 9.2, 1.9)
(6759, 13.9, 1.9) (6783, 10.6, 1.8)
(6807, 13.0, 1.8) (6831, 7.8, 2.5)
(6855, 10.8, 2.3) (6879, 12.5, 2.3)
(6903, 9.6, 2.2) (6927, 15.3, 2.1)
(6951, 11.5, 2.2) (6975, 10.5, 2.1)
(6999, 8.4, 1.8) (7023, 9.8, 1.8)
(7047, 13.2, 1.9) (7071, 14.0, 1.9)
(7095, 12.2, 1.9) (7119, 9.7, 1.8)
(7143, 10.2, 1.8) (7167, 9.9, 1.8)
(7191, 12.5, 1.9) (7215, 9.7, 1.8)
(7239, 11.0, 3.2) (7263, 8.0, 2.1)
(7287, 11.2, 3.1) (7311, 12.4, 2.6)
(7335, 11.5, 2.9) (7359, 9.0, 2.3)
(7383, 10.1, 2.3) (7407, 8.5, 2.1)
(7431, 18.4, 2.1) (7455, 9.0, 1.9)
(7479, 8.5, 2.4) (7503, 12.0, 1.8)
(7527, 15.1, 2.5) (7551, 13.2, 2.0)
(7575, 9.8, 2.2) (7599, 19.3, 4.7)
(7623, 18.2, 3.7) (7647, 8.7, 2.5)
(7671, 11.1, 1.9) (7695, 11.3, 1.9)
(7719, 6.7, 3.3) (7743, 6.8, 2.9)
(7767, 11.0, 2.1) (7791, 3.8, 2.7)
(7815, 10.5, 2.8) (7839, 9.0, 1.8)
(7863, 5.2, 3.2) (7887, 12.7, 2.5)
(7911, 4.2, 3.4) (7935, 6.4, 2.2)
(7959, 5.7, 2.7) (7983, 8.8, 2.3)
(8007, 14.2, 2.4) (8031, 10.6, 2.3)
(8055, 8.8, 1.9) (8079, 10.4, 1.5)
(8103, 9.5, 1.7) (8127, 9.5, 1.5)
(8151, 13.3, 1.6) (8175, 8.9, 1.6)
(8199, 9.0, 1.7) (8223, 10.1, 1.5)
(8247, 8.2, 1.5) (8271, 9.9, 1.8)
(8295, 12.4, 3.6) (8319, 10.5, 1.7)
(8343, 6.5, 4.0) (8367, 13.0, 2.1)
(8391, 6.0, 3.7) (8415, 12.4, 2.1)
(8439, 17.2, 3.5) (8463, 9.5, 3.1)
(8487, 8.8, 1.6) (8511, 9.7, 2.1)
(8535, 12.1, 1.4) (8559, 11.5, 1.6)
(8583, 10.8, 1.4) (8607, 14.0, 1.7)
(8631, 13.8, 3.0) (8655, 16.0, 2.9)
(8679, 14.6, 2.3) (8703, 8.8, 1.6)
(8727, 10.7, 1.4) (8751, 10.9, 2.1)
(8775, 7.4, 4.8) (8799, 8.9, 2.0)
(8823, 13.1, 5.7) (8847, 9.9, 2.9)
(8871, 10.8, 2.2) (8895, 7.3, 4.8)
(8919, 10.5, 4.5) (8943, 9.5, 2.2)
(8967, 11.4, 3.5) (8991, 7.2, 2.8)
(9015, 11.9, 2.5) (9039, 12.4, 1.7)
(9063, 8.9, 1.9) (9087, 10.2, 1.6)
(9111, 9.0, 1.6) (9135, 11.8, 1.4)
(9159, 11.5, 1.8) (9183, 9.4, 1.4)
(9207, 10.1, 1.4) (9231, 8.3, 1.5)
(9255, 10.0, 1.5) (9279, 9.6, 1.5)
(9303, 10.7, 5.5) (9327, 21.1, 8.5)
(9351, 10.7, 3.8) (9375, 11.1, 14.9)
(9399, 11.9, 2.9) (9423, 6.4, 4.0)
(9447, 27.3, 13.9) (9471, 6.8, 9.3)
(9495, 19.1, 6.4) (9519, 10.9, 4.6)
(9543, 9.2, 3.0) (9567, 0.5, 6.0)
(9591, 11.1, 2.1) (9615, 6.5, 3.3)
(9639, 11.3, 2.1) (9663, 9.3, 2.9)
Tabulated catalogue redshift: 0.131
